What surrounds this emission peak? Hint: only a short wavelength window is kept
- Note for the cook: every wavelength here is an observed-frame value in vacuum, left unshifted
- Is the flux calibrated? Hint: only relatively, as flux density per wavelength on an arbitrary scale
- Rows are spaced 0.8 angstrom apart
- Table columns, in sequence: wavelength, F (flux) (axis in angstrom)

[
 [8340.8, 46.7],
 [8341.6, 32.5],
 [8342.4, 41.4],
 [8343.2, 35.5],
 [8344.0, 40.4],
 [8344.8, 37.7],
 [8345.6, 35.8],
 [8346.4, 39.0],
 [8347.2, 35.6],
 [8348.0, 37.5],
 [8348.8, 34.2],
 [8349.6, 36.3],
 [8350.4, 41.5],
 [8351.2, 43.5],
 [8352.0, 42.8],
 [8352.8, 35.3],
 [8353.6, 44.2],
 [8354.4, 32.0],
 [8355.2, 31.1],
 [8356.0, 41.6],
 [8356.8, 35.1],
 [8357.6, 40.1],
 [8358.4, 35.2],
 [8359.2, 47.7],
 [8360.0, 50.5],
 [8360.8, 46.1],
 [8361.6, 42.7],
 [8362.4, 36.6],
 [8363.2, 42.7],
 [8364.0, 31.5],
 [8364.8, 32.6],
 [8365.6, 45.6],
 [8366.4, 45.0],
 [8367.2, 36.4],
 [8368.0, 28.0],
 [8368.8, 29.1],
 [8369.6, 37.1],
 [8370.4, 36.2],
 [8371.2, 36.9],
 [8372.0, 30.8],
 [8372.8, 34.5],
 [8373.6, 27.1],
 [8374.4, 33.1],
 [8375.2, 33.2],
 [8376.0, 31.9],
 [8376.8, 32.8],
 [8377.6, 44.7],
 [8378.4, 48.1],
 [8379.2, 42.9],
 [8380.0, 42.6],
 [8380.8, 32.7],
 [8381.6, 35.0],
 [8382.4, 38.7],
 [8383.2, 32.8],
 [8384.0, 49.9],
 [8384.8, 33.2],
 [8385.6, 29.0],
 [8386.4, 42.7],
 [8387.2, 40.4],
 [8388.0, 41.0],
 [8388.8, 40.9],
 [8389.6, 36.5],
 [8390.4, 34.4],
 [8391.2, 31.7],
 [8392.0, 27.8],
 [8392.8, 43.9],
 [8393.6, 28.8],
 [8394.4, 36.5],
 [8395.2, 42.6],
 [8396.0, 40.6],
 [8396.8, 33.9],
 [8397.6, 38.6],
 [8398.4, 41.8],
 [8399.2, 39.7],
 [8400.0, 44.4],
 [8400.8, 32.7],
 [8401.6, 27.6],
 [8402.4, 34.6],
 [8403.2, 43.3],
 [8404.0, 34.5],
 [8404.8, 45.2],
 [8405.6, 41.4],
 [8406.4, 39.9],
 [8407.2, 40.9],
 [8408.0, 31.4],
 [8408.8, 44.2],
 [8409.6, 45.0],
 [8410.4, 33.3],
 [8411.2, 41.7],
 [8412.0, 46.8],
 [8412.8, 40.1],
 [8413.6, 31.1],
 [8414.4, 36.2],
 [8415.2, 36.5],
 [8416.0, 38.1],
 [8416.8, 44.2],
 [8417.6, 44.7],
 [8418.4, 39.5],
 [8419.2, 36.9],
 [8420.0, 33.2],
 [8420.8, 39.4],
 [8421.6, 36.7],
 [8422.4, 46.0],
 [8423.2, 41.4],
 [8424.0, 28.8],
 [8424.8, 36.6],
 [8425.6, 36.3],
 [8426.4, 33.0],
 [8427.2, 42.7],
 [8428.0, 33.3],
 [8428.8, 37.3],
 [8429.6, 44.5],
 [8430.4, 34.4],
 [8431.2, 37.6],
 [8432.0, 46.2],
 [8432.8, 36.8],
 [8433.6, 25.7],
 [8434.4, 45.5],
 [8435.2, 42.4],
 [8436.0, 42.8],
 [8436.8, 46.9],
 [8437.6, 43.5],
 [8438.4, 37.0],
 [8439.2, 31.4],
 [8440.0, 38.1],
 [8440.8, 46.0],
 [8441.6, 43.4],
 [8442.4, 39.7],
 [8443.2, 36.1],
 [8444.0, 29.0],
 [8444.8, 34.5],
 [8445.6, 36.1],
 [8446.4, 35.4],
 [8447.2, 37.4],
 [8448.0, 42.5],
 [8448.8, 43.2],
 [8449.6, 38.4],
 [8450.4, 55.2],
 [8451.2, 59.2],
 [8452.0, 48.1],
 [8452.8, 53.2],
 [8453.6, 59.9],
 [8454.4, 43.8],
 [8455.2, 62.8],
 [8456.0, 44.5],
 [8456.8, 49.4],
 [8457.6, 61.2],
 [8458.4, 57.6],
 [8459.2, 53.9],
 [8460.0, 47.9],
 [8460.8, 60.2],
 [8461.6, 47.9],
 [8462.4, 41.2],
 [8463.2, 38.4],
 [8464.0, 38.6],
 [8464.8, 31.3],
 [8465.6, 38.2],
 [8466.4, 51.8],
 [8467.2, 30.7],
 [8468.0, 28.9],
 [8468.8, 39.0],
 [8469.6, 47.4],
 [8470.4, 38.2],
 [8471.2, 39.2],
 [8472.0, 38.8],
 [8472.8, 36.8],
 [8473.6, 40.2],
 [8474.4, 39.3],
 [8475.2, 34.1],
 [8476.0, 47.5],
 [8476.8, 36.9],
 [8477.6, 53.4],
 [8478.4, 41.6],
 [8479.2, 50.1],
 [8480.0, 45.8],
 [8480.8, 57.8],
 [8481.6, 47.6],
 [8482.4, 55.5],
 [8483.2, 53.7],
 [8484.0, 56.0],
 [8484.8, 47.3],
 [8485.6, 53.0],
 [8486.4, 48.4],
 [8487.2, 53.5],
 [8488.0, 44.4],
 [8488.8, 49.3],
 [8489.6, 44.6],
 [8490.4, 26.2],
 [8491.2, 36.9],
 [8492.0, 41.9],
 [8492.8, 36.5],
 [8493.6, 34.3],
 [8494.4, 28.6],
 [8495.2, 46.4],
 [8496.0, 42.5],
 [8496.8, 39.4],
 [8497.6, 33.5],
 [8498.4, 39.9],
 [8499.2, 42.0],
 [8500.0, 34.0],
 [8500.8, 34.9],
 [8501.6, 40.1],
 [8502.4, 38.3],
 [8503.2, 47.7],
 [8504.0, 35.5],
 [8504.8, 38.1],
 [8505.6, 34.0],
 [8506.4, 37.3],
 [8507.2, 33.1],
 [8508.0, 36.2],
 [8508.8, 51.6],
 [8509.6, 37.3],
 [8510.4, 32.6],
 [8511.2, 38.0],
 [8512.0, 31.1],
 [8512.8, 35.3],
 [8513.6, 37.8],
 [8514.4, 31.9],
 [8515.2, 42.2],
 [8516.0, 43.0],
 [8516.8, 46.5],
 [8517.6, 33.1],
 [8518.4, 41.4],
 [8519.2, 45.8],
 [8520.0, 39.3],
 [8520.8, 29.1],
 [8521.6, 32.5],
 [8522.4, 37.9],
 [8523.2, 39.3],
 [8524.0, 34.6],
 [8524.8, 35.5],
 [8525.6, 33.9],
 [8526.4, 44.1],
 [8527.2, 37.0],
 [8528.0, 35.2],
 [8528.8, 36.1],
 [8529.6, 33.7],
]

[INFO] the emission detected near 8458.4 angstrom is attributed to Halpha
